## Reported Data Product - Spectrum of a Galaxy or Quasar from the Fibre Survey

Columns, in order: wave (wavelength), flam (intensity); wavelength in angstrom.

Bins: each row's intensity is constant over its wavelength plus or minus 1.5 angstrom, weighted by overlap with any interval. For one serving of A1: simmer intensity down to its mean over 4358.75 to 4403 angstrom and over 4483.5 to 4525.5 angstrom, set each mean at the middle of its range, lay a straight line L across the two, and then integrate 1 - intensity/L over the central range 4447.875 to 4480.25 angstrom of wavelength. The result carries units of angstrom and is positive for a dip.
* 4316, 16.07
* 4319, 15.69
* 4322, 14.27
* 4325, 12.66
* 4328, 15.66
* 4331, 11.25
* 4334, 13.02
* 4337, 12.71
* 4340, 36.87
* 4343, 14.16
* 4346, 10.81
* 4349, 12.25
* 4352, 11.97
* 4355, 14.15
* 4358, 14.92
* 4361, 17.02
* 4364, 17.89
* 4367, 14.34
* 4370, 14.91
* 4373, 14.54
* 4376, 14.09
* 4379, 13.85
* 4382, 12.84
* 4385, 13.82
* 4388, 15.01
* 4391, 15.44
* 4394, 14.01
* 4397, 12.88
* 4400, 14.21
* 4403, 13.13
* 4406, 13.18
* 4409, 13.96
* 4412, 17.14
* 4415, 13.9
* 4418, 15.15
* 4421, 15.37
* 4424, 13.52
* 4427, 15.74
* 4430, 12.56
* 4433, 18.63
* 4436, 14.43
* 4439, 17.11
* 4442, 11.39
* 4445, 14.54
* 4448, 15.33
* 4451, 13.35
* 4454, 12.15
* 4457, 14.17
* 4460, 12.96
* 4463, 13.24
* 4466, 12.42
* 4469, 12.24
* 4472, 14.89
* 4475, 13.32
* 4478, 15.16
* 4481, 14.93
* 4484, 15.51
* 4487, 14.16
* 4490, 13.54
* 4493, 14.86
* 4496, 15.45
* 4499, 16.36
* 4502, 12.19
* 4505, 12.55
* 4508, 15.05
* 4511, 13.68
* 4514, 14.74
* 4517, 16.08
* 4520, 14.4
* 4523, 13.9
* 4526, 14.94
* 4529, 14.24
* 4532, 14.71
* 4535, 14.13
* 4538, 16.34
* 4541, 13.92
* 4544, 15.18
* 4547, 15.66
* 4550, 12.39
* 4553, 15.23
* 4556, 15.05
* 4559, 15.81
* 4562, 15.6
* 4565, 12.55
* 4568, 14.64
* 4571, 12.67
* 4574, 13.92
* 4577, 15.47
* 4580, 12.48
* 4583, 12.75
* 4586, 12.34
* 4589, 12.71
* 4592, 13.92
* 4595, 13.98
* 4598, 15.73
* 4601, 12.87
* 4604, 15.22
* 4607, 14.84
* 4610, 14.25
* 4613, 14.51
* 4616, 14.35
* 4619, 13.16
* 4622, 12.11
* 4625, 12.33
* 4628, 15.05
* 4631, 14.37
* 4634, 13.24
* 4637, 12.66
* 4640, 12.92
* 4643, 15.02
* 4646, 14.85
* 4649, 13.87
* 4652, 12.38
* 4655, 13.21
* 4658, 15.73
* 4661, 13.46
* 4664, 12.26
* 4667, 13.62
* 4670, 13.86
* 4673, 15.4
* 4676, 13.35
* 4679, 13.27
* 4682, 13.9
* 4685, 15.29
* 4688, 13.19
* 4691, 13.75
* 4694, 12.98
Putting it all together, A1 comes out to 2.2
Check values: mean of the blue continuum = 14.6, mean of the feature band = 13.5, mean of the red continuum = 14.4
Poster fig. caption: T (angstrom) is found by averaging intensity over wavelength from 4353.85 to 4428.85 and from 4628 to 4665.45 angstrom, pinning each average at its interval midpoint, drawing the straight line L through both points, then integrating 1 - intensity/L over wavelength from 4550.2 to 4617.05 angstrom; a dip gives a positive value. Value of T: -0.8 angstrom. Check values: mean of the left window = 14.6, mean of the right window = 13.7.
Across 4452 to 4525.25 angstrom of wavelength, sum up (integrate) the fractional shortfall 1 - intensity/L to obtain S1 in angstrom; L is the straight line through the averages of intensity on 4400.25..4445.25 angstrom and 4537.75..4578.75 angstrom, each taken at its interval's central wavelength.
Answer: 2.5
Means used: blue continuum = 14.6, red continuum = 14.5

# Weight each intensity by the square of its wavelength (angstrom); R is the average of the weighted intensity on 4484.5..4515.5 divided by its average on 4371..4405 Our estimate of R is 1.1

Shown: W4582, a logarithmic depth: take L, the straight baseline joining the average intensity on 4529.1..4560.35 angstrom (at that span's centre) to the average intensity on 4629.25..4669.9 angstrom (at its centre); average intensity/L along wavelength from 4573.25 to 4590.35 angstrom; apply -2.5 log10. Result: 0.09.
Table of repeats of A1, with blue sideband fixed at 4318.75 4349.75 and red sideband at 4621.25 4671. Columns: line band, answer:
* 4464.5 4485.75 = 0.8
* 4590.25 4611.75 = -0.8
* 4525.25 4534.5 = -0.2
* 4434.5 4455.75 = 1.1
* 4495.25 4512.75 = 0.3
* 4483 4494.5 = 0.1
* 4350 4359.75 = 1.0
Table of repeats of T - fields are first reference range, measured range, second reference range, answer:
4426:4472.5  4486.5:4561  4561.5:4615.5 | -3.4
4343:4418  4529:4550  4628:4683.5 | -1.2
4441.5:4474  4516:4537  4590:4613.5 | -1.2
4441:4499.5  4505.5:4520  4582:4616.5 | -0.7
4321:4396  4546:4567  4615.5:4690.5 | -0.7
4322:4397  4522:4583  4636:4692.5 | -0.9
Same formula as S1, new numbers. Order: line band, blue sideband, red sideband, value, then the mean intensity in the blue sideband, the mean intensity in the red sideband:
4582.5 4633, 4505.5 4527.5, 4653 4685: 1.21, 14.6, 13.9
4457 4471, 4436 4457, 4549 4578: 1.12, 14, 14.3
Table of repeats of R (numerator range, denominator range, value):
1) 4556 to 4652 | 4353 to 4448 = 1.04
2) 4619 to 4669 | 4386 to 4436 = 1.03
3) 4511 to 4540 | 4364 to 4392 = 1.09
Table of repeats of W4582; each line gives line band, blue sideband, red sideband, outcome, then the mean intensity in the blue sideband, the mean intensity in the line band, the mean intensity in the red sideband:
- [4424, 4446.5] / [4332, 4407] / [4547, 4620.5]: -0.015 mag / 14.9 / 14.8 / 14.1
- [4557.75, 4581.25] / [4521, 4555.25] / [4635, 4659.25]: 0.018 mag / 14.6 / 14.1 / 13.8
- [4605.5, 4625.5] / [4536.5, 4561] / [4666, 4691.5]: 0.057 mag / 15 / 13.7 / 14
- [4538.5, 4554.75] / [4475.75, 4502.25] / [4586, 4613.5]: -0.013 mag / 14.8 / 14.6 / 14.1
